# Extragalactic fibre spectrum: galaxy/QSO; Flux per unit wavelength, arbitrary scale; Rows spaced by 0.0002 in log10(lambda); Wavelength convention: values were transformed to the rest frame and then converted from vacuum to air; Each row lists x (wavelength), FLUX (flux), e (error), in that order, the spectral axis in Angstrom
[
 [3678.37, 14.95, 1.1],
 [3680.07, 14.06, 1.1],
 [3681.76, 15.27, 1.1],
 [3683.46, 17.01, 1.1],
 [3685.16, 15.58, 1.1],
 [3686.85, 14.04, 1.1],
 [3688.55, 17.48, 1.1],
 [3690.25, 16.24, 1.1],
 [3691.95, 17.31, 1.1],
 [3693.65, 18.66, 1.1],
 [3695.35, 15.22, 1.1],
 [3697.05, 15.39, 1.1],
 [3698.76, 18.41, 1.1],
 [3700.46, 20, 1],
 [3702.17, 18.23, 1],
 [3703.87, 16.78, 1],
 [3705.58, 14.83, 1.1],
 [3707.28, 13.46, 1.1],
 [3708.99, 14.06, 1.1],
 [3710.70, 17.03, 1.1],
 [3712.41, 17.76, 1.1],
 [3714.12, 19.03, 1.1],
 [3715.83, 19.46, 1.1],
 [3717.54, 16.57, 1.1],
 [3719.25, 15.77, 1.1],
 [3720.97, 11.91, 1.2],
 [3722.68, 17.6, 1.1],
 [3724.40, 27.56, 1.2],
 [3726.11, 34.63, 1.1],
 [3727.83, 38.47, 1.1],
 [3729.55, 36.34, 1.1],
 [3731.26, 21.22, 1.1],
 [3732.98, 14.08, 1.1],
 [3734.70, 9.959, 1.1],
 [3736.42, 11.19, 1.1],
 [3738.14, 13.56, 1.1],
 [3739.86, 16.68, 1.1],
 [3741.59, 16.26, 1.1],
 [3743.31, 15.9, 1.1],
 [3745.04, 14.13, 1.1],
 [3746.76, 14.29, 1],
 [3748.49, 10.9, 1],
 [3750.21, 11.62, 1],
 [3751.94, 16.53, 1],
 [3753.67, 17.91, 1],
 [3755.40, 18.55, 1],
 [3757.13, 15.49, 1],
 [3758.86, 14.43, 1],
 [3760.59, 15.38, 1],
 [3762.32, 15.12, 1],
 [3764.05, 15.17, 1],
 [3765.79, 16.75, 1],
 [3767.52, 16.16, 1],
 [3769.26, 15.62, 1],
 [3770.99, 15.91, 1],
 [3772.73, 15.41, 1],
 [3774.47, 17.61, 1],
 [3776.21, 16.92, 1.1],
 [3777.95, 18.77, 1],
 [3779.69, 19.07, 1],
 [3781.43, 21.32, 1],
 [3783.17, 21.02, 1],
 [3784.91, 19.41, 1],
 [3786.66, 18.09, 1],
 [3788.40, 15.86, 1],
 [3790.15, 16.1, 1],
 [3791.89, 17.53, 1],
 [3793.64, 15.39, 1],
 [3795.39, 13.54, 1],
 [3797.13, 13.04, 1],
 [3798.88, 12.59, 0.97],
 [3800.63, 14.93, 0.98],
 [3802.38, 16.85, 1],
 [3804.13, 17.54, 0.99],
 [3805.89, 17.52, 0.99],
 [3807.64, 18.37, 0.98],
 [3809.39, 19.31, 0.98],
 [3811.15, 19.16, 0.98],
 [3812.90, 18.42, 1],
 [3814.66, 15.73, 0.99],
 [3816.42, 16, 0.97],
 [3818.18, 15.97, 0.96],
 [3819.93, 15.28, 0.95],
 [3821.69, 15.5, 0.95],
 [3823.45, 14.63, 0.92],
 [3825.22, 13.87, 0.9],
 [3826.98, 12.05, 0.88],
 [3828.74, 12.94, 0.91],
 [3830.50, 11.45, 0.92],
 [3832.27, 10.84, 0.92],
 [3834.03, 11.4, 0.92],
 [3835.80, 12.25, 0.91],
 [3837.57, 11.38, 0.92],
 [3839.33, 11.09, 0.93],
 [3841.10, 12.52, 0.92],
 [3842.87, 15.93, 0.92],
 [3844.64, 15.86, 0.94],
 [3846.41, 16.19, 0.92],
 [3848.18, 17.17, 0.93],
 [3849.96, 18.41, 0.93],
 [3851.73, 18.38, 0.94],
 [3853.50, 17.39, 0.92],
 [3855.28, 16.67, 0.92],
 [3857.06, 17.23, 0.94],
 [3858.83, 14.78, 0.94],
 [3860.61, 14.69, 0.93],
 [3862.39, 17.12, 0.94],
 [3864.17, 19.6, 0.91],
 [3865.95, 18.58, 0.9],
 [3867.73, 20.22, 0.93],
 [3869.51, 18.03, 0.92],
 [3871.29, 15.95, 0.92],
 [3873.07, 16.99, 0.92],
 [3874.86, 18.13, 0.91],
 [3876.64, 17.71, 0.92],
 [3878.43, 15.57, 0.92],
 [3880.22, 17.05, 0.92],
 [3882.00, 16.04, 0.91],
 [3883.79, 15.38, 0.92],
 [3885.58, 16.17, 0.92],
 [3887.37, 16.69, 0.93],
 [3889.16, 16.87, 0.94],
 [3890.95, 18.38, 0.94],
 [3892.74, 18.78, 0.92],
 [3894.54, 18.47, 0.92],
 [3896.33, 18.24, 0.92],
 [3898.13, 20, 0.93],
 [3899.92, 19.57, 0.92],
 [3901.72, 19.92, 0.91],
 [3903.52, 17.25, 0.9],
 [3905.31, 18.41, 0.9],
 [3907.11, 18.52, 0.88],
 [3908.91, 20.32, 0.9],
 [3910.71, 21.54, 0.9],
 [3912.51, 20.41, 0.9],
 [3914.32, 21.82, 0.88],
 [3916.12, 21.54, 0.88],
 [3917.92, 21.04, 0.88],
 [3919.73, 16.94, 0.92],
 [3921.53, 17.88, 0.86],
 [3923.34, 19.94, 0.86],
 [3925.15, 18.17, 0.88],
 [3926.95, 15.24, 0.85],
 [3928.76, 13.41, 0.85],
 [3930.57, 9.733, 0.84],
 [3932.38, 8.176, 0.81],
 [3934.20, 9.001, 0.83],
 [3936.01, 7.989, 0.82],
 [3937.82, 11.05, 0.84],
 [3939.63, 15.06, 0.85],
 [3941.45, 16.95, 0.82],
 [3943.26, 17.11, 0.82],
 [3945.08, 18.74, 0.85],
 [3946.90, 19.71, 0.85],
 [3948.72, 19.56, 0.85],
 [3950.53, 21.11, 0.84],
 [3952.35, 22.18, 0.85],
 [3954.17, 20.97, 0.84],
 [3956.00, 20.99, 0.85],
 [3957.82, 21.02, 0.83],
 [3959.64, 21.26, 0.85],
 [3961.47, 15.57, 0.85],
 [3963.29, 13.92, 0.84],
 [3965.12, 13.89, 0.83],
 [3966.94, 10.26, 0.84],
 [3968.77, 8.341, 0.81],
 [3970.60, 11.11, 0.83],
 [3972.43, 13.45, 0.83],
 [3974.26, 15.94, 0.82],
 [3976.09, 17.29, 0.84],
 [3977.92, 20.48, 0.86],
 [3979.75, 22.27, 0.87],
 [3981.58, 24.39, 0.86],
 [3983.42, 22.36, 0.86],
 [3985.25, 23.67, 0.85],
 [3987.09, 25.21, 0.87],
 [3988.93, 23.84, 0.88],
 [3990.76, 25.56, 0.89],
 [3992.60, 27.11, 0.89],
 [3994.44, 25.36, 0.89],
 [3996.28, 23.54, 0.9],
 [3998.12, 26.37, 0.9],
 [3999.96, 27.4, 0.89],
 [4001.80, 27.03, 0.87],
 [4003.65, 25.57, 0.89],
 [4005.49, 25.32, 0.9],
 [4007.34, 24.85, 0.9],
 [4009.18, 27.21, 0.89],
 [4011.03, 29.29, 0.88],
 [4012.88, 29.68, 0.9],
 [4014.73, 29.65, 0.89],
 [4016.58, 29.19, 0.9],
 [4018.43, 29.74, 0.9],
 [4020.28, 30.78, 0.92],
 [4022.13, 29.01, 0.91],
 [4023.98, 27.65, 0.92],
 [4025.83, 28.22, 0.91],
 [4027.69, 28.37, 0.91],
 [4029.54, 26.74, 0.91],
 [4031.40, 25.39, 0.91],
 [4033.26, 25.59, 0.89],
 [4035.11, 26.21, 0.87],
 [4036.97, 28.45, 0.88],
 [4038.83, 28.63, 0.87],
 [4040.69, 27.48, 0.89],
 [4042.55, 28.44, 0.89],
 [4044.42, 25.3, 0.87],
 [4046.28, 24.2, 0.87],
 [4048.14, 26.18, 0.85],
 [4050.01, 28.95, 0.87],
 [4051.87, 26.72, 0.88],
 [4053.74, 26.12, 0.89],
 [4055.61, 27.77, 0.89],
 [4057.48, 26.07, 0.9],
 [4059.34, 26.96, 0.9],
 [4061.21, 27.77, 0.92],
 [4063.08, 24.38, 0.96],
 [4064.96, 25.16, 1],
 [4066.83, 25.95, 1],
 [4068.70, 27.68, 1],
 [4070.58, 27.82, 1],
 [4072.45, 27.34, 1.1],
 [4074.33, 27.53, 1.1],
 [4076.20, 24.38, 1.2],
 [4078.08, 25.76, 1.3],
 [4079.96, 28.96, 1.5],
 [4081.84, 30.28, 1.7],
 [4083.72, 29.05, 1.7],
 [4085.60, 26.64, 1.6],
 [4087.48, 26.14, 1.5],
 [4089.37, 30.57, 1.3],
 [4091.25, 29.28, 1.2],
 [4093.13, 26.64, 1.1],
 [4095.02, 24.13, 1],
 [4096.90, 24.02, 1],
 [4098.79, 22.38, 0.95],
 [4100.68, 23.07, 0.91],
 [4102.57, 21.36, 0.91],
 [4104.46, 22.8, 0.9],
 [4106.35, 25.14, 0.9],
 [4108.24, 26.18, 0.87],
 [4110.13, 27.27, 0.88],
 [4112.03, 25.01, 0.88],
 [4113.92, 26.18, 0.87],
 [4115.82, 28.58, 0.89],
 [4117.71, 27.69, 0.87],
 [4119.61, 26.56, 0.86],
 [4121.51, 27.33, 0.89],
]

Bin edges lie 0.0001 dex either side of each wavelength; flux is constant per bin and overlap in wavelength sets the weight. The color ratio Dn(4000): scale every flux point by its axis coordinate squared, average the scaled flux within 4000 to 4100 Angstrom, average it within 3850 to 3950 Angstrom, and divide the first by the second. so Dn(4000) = 1.70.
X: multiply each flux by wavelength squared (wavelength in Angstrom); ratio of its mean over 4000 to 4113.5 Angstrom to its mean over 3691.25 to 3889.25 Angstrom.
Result 1.84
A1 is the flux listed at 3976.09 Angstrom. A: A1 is 17.29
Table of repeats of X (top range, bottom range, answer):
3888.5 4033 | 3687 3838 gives 1.38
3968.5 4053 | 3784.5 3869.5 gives 1.76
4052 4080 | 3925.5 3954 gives 1.86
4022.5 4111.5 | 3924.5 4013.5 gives 1.43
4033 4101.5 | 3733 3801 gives 1.98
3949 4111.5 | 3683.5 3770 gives 1.68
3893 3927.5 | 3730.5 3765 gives 1.41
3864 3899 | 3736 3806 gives 1.16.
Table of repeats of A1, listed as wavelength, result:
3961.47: 15.57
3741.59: 16.26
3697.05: 15.39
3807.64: 18.37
